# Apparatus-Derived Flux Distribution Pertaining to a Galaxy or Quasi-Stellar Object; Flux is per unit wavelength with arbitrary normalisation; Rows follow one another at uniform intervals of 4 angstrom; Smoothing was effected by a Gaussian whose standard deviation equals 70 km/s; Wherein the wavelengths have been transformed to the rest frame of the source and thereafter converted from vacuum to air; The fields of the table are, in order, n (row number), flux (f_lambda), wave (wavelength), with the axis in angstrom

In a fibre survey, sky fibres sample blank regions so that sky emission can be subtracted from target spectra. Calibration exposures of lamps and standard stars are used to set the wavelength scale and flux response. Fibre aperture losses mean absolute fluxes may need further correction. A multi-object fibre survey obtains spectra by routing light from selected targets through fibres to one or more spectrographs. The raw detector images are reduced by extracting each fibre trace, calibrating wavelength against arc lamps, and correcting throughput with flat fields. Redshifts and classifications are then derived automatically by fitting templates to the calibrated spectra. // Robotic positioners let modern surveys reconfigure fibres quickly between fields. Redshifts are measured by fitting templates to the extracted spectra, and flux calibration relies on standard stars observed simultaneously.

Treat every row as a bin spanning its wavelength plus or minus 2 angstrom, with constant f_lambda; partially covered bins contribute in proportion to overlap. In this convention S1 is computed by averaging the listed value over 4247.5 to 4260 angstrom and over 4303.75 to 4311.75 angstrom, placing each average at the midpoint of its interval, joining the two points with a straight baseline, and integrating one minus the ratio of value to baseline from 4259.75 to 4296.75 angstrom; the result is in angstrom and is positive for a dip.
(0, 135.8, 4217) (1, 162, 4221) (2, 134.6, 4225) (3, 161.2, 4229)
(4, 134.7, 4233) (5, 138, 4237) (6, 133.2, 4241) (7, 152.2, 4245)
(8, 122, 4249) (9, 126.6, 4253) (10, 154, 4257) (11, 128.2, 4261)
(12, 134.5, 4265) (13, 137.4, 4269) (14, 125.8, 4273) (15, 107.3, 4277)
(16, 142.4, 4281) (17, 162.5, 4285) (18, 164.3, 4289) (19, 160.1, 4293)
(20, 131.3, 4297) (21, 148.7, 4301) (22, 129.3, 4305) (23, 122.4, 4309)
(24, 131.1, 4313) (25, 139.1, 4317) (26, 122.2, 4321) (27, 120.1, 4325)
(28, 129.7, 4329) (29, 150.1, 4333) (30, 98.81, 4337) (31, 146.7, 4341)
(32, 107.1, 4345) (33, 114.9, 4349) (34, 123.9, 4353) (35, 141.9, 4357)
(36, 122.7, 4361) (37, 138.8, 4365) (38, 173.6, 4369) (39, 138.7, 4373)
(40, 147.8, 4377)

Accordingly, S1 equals -2.8 angstrom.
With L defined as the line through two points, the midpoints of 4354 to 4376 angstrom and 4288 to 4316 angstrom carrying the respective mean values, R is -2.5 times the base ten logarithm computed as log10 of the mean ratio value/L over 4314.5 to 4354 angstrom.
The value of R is 0.13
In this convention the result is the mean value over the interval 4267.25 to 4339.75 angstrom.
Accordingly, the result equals 135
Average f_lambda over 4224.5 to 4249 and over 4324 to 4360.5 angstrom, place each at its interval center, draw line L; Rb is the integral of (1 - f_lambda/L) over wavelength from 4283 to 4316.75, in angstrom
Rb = -2.9 angstrom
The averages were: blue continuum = 141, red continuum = 126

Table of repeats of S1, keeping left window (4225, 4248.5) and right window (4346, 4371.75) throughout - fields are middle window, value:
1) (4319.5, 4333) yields 0.9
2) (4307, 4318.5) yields 0.6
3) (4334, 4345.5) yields 1.2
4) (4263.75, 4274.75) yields 0.6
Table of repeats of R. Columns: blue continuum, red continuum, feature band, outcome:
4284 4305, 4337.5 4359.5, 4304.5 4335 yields 0.063 mag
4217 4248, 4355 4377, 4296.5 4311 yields 0.083 mag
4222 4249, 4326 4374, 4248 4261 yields 0.045 mag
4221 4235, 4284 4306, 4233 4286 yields 0.097 mag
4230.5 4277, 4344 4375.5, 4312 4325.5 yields 0.042 mag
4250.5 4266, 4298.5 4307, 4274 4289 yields -0.024 mag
